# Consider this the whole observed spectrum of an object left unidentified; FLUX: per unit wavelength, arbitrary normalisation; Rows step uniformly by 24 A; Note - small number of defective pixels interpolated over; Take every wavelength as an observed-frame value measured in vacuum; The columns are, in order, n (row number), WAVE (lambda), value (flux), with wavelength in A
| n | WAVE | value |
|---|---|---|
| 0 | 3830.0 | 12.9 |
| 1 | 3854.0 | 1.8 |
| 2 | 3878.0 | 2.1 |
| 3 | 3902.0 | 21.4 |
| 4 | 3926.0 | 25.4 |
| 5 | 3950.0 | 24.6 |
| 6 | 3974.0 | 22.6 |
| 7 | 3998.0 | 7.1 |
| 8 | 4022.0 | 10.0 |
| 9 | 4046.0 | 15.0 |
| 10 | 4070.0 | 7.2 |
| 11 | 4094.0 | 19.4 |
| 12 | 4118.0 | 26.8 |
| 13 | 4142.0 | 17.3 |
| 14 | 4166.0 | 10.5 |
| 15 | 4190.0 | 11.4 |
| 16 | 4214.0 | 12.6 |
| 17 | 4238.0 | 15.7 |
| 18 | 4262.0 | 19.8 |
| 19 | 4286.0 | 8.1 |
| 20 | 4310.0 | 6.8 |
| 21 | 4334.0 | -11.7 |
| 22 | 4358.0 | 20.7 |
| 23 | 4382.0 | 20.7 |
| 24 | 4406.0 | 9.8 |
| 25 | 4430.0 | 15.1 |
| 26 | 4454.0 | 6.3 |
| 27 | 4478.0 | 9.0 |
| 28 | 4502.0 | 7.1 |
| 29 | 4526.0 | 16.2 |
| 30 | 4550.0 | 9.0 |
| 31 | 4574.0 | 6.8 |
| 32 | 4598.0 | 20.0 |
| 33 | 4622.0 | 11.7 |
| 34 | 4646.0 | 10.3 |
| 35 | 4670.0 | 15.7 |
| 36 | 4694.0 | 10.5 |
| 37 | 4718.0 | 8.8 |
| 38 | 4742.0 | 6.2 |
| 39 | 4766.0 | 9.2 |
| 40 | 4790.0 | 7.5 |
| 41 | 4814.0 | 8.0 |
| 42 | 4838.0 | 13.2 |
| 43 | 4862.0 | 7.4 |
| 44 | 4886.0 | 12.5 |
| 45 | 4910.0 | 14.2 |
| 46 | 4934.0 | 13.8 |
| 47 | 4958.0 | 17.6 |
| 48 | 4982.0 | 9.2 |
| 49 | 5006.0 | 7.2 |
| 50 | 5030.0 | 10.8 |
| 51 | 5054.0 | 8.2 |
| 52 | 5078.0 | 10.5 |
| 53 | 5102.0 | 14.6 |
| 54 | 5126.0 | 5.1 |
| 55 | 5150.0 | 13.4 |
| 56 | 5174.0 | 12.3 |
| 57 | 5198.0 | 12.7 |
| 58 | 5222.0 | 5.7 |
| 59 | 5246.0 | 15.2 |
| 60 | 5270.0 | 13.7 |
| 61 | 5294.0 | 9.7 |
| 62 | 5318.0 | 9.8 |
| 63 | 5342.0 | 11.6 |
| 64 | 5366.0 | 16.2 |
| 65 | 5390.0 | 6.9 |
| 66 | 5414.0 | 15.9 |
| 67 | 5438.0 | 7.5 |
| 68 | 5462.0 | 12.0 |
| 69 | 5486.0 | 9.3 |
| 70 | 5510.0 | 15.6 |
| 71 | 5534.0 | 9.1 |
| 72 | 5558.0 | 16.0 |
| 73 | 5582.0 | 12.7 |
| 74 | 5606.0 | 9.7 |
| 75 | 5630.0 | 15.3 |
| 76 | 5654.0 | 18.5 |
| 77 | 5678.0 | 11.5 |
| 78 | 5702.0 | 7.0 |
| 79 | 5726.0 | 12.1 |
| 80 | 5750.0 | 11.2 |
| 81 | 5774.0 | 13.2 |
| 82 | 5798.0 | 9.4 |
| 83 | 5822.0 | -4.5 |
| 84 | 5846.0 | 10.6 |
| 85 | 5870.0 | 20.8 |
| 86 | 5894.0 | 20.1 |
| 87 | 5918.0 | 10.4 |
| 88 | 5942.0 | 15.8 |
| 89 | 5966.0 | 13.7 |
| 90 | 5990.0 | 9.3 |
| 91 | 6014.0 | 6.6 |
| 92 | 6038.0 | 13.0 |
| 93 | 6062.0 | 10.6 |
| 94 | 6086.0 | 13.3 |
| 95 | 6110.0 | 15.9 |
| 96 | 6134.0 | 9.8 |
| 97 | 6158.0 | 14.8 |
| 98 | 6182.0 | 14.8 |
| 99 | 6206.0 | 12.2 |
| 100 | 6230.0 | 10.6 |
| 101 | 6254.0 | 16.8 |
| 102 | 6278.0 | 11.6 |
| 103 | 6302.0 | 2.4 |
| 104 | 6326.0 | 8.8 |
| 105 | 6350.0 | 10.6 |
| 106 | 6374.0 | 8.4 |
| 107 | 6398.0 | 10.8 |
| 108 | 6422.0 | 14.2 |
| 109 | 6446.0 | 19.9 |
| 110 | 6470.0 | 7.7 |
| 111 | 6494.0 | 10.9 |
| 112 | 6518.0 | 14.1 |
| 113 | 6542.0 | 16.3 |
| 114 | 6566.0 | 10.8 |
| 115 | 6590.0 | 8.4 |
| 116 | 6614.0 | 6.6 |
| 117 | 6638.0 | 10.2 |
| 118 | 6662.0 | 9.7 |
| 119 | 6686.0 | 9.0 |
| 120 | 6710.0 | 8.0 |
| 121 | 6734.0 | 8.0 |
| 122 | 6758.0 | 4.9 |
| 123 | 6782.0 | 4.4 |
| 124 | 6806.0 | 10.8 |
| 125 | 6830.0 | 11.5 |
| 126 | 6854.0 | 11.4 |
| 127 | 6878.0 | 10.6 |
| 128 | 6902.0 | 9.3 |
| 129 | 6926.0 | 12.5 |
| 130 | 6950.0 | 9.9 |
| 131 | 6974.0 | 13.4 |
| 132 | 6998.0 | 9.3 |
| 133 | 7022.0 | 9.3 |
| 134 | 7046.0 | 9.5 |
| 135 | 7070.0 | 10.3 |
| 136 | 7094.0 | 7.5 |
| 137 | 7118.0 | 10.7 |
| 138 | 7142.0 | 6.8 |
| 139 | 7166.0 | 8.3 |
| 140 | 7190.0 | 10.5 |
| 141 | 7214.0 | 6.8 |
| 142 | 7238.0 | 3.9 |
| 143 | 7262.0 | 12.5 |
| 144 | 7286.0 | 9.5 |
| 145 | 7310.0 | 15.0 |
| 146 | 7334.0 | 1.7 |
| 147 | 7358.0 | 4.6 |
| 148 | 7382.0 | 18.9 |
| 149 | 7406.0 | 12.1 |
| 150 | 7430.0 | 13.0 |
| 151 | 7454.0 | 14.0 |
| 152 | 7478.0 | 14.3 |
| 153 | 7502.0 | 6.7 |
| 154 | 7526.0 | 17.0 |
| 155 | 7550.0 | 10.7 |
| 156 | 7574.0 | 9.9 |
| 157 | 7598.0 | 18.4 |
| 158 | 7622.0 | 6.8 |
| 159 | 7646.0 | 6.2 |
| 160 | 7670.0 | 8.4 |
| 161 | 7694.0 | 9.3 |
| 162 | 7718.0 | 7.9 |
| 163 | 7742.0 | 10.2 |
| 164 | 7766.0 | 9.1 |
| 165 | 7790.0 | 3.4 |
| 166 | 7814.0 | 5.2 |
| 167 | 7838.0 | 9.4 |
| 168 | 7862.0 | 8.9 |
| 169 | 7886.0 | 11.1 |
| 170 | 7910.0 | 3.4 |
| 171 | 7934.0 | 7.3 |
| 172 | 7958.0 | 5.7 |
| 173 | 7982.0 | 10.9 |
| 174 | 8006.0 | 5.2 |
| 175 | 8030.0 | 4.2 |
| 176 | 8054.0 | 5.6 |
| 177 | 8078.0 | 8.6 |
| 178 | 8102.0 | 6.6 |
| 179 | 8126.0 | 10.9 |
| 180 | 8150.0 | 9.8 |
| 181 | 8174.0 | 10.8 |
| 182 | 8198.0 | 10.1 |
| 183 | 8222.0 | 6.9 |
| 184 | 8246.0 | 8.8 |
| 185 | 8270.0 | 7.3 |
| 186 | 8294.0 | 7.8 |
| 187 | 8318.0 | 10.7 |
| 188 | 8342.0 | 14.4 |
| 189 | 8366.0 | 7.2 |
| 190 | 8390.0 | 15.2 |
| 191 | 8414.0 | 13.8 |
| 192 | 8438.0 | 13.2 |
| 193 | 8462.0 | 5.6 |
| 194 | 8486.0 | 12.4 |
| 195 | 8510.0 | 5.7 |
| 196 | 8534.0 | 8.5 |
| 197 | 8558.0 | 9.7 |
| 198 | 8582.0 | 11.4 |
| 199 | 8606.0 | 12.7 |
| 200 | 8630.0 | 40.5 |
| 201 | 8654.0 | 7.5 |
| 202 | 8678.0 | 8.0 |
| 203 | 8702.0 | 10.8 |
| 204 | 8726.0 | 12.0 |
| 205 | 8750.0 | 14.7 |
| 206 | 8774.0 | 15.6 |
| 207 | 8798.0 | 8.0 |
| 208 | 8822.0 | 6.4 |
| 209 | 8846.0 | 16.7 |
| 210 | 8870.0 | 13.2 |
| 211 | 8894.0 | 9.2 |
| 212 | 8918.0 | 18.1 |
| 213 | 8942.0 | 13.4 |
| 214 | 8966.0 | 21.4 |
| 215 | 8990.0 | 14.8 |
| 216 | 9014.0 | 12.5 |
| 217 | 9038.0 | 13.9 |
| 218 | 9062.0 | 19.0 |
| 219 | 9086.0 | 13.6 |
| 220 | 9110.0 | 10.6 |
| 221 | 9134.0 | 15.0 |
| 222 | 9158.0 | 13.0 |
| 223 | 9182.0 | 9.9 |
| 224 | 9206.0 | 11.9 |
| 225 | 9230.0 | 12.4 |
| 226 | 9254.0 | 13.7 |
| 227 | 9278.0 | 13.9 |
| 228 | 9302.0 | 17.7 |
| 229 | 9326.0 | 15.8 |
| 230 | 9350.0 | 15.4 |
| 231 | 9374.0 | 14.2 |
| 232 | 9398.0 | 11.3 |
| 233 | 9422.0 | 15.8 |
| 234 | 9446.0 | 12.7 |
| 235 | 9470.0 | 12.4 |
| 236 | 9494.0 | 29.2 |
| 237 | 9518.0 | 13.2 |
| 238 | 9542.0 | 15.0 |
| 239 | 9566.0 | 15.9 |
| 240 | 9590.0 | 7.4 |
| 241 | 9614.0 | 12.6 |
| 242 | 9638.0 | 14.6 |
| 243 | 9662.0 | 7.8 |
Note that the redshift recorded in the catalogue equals 1.316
